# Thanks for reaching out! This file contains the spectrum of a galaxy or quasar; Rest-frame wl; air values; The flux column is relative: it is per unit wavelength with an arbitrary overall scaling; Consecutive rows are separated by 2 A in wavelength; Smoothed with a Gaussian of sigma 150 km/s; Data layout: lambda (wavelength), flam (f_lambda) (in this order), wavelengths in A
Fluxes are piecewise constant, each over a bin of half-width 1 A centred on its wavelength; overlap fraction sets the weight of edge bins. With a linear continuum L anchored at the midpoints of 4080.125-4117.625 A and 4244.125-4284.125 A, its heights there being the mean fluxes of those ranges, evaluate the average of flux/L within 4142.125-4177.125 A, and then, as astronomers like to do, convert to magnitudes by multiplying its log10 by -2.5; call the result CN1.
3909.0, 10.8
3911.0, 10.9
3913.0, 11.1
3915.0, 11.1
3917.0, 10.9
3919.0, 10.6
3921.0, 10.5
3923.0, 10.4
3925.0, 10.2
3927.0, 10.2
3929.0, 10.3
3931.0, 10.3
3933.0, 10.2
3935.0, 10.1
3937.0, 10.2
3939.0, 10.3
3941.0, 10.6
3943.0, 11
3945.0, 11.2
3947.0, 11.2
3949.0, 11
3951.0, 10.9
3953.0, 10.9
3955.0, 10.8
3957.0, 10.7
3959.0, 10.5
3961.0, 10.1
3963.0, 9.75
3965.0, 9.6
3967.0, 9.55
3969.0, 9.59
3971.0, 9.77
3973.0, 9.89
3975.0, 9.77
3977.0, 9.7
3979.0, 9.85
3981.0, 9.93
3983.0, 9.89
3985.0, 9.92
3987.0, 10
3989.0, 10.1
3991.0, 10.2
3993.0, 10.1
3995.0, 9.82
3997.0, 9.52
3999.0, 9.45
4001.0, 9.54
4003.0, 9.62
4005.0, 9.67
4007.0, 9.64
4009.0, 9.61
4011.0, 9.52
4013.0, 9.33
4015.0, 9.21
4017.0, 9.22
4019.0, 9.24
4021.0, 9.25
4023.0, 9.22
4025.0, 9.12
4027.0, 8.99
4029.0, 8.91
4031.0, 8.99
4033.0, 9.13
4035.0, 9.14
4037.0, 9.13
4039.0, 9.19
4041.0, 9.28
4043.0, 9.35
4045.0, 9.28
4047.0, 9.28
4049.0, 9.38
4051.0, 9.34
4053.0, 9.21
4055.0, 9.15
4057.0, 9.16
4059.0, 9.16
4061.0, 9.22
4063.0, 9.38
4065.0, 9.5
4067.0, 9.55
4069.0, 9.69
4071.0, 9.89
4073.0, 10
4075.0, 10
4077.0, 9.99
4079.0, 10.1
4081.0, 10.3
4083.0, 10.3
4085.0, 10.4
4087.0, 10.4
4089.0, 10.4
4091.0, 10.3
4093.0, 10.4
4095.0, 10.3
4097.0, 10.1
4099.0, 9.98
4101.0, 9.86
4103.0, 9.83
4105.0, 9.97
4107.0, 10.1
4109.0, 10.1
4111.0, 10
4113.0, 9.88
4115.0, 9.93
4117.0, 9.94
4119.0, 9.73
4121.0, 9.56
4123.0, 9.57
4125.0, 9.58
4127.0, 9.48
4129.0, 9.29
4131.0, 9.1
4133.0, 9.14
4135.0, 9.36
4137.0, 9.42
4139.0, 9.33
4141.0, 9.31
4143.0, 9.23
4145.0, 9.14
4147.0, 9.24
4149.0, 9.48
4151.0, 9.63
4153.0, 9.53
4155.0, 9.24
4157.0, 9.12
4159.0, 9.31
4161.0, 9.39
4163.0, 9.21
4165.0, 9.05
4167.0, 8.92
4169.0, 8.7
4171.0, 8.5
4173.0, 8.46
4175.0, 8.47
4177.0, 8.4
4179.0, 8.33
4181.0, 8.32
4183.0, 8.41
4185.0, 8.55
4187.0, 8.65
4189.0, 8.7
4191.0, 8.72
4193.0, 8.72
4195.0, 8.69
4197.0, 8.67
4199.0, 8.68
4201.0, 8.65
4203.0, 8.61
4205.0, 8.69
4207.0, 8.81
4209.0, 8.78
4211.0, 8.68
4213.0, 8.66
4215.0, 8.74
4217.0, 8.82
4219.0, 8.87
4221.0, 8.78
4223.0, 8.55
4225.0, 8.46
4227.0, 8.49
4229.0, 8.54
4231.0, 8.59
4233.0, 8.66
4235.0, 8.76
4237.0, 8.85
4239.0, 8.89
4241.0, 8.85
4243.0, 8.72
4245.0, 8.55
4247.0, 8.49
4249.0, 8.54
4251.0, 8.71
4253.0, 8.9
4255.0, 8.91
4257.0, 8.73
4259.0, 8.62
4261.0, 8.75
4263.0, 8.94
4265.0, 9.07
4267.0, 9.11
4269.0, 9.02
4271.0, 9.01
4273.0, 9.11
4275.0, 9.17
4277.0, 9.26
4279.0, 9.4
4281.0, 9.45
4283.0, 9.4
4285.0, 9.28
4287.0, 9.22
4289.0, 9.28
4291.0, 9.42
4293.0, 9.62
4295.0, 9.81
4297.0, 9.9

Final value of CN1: 0.07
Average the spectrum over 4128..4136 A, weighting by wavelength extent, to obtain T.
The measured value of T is 9.22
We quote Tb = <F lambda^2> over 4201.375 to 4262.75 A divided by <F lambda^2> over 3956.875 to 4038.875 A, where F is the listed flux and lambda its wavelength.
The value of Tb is 1.02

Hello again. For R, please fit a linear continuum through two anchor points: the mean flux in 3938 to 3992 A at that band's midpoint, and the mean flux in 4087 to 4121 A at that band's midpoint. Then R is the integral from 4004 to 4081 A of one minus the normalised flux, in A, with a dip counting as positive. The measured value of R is 5.7 A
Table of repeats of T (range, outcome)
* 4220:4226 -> 8.6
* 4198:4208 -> 8.69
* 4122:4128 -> 9.54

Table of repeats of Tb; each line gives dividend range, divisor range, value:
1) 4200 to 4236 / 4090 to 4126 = 0.92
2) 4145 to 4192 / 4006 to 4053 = 1.03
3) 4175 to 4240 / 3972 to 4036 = 1.00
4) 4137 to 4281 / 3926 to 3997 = 0.98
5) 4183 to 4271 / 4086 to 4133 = 0.93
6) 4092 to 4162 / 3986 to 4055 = 1.08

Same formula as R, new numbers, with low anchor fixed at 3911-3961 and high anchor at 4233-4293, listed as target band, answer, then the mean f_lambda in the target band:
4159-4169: 0.4 A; 9.12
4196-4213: 1.1 A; 8.69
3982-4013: 1.7 A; 9.76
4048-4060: 1.0 A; 9.23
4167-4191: 2.2 A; 8.53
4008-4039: 3.0 A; 9.2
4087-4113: -0.8 A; 10.1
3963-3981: 1.2 A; 9.73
